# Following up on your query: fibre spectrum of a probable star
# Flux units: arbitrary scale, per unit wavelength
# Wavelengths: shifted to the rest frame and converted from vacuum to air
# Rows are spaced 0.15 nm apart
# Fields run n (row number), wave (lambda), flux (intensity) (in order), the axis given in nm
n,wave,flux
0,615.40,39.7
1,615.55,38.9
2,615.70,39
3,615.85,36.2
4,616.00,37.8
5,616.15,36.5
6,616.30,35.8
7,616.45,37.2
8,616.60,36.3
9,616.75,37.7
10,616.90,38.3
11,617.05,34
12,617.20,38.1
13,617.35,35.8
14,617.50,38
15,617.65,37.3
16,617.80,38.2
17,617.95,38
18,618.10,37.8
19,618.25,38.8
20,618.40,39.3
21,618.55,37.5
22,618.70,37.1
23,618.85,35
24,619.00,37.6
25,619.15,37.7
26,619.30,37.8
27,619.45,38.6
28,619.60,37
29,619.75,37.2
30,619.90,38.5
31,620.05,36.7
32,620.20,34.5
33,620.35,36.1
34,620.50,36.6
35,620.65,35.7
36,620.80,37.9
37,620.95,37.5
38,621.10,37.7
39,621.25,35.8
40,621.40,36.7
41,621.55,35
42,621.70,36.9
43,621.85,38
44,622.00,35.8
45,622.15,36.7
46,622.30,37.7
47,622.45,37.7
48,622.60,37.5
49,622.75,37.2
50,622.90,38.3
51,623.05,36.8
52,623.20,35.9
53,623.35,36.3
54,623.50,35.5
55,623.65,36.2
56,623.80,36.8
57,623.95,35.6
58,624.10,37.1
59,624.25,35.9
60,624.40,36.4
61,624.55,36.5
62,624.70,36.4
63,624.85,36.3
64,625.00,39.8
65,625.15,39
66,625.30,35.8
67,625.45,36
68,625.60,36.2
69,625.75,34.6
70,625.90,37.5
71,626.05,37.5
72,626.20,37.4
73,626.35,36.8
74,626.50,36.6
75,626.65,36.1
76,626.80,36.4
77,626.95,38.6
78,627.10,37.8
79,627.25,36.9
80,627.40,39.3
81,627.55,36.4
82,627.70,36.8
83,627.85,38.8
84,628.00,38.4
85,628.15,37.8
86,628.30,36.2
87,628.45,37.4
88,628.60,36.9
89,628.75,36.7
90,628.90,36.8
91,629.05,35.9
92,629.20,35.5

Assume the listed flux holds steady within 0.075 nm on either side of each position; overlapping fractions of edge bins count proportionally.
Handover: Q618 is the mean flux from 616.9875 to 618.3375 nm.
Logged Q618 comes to 37.4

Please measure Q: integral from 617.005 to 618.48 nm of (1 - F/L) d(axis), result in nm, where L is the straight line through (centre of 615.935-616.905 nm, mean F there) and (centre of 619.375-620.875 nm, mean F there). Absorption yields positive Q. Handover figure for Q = -0.026 nm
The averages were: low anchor 37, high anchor 36.9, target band 37.6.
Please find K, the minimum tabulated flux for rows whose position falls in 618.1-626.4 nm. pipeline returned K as 34.5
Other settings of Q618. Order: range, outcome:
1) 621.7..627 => 36.8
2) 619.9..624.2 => 36.7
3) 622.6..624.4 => 36.5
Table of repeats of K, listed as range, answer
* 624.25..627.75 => 34.6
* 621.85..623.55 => 35.5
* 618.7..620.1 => 35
